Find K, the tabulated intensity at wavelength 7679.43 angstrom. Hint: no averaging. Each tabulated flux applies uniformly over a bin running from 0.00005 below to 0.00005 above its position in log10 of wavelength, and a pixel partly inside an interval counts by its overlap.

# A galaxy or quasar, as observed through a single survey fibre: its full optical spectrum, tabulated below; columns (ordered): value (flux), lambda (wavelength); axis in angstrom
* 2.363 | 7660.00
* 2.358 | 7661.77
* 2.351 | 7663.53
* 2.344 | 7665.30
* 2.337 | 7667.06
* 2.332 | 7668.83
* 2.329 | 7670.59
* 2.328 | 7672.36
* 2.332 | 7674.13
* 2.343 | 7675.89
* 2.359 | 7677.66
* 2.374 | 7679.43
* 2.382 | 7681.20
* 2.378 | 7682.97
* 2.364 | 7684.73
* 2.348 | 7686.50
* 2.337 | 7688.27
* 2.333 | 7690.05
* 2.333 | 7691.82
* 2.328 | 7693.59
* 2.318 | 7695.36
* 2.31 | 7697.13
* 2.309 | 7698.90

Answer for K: 2.374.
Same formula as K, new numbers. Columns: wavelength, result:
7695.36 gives 2.318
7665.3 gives 2.344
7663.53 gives 2.351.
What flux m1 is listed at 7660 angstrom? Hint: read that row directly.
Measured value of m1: 2.363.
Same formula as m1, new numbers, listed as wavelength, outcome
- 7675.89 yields 2.343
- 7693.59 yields 2.328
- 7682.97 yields 2.378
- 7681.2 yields 2.382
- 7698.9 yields 2.309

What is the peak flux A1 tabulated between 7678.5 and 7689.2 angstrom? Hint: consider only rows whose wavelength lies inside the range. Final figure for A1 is 2.382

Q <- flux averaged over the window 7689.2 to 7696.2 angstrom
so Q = 2.33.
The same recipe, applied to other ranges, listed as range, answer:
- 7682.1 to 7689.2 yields 2.36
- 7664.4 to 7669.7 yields 2.34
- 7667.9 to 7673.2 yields 2.33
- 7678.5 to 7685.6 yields 2.38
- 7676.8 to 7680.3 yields 2.37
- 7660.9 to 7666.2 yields 2.35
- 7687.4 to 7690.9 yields 2.33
